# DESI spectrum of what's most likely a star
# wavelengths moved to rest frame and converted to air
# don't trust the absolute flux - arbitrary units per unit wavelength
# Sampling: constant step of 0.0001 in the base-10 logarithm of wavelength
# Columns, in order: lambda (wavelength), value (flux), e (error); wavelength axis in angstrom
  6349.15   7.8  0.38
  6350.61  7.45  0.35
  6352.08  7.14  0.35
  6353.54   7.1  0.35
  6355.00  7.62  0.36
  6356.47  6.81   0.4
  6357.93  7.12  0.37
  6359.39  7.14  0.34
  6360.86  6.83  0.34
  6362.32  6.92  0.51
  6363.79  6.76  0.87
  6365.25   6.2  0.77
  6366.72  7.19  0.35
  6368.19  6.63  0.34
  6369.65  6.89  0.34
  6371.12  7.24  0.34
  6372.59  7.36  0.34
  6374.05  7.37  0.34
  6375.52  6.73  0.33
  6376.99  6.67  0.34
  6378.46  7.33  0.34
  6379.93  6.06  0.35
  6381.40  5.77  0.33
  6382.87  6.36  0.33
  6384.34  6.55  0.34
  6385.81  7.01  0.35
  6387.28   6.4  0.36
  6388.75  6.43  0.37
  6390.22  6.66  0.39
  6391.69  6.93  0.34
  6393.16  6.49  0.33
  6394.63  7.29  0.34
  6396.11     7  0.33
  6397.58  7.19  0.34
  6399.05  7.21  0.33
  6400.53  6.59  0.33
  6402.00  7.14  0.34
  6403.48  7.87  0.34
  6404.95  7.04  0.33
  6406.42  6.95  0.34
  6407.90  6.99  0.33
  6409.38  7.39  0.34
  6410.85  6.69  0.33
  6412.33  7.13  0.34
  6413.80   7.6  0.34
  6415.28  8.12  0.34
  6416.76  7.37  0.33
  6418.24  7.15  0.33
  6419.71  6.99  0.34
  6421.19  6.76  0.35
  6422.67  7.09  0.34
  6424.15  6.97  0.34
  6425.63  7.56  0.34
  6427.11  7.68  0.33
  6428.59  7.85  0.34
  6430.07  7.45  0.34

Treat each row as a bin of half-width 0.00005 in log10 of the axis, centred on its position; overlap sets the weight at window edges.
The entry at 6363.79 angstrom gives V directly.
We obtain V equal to 6.76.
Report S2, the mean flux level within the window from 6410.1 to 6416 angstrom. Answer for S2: 7.39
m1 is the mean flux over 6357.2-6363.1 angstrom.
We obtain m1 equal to 7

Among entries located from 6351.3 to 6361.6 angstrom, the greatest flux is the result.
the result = 7.62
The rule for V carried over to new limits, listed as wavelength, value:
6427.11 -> 7.68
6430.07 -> 7.45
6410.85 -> 6.69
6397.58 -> 7.19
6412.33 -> 7.13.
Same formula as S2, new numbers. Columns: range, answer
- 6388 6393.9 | 6.64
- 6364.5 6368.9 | 6.67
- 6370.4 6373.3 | 7.29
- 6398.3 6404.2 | 7.19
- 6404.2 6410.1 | 7.09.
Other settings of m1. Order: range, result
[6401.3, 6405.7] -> 7.36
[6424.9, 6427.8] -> 7.62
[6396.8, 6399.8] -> 7.2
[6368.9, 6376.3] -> 7.12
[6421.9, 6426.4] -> 7.2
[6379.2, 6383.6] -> 6.06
